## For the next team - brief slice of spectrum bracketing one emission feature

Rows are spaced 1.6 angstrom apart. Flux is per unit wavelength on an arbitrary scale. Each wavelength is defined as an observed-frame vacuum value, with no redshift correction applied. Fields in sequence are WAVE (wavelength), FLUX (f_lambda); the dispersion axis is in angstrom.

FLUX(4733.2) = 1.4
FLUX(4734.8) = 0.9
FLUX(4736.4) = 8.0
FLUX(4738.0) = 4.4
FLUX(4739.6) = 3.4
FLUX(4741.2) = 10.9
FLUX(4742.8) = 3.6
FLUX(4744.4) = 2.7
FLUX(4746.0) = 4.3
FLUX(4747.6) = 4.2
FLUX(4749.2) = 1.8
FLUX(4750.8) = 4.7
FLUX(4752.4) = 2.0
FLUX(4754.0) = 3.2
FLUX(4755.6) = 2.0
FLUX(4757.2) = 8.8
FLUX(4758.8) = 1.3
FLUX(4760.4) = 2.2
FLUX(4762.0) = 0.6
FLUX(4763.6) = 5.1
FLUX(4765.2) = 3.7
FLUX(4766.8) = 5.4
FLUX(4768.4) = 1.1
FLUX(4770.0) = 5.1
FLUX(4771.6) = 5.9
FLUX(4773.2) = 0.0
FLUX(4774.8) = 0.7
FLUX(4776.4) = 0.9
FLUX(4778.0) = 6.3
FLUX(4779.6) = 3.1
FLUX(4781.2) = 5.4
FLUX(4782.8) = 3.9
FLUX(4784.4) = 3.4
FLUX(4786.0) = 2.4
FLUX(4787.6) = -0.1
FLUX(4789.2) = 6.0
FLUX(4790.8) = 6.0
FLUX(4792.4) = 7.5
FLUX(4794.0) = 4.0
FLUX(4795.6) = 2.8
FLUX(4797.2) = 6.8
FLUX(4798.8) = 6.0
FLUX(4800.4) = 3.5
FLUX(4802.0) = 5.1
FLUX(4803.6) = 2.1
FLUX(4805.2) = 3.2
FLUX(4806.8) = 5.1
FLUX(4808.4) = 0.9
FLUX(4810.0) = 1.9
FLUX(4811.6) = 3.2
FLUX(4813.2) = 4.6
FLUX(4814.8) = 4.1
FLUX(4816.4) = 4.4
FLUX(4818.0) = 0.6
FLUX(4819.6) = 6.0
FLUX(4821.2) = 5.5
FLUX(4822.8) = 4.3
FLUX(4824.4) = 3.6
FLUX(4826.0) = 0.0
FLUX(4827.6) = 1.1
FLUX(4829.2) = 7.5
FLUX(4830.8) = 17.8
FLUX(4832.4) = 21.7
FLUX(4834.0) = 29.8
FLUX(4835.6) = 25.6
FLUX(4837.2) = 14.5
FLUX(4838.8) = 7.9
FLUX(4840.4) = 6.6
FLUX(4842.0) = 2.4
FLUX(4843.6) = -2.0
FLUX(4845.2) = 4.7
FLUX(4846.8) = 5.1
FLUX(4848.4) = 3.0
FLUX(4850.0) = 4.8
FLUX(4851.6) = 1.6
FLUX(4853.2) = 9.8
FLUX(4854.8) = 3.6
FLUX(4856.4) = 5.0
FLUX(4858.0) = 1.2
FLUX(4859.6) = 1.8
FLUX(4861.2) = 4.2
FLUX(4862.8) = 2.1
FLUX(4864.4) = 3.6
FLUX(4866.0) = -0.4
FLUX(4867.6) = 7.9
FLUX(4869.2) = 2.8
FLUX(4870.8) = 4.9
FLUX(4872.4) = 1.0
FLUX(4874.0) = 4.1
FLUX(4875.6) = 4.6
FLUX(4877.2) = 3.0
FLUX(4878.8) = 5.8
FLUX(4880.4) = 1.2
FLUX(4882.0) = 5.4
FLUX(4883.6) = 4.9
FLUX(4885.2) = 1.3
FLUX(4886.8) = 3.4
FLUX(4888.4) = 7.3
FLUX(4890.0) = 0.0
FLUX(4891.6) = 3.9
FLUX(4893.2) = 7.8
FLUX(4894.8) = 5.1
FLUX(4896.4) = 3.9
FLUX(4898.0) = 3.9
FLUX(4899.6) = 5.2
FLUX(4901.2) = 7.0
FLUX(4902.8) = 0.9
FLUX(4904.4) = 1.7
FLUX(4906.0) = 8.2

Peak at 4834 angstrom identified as [O II] 3727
